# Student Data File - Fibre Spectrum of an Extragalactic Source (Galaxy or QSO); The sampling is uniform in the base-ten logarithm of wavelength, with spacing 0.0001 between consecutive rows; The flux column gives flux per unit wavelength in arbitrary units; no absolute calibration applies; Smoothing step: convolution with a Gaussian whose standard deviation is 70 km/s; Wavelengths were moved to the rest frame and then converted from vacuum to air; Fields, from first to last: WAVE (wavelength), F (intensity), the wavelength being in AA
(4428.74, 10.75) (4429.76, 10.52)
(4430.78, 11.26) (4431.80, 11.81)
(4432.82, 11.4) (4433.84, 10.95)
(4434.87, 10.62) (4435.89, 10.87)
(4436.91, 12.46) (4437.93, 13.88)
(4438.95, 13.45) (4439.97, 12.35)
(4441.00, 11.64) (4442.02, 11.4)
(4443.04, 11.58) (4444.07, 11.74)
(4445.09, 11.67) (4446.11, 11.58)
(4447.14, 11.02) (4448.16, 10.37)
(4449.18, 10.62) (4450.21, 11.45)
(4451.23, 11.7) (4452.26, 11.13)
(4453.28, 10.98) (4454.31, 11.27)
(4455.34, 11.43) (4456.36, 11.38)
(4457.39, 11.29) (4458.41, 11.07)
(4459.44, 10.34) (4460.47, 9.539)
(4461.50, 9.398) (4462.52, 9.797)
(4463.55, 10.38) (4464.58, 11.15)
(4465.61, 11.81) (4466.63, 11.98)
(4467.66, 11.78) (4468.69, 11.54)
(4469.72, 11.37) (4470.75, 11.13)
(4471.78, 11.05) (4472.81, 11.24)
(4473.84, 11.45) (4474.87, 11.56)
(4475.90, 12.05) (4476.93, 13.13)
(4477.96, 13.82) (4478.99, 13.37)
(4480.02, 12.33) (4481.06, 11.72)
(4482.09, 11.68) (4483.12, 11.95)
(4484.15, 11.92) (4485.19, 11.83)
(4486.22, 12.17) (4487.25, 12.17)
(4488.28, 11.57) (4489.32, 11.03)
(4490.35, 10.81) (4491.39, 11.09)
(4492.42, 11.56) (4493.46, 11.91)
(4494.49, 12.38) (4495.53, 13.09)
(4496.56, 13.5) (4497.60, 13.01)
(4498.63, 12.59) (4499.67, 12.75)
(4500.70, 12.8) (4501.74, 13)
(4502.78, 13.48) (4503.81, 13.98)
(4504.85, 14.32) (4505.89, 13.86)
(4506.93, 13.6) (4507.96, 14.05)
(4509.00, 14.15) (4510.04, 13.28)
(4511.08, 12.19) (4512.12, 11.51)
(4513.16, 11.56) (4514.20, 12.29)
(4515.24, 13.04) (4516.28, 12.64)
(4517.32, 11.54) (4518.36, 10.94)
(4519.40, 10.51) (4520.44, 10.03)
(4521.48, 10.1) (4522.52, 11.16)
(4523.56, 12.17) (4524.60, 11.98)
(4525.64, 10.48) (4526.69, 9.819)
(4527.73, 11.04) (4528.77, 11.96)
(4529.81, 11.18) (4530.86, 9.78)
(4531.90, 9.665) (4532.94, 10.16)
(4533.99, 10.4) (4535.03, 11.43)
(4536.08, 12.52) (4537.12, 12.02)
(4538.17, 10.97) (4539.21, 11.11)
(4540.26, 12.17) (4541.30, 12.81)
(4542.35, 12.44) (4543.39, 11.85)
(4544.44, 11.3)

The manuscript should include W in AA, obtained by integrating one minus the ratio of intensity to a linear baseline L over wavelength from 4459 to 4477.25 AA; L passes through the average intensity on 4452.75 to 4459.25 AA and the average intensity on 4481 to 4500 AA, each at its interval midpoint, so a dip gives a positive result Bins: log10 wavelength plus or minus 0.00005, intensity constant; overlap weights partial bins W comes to 0.58 AA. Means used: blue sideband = 11.2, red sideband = 12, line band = 11.1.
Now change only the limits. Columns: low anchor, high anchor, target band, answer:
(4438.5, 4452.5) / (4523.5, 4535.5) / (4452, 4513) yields -4.36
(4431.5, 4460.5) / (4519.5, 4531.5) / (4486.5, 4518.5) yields -4.53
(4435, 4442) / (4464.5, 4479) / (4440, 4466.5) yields 2.26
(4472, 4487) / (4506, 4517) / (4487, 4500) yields 0.36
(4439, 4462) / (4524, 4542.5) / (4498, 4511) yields -2.61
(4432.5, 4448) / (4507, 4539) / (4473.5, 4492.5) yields -0.57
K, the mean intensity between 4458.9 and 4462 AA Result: 9.74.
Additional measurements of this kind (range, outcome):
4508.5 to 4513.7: 12.5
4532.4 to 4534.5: 10.3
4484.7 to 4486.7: 12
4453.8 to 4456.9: 11.4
